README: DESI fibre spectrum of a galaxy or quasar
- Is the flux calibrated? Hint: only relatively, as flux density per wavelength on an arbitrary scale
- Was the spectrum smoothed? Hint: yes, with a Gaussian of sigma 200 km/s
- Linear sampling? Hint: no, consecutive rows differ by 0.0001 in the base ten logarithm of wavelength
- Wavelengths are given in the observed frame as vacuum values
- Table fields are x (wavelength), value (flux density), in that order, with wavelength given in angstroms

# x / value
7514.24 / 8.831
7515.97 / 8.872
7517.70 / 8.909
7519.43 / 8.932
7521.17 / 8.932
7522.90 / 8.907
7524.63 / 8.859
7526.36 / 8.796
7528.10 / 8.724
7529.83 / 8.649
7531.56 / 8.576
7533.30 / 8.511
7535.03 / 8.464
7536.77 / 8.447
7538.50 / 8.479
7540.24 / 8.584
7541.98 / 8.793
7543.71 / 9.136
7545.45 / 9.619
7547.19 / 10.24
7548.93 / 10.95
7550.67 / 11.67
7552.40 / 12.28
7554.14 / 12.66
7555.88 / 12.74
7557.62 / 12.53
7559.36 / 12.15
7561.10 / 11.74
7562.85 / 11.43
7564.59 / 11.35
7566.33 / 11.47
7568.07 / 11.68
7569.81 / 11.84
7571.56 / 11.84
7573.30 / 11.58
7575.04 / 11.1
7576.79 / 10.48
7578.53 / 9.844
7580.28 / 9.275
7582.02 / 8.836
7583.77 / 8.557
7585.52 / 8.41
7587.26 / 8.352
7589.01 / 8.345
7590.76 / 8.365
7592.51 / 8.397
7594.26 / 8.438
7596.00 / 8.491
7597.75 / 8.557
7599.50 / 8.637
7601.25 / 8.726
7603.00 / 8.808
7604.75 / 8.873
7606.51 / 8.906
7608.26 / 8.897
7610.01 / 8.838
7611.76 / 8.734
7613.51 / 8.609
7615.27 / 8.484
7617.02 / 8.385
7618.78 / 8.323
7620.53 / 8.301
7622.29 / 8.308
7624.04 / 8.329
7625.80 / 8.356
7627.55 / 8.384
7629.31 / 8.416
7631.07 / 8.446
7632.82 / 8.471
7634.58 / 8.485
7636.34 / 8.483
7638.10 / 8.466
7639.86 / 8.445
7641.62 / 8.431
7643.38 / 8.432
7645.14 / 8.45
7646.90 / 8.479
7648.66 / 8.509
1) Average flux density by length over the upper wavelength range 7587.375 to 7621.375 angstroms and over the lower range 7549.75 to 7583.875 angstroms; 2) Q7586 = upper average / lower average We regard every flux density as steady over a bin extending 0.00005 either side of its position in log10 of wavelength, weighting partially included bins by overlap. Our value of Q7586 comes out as 0.8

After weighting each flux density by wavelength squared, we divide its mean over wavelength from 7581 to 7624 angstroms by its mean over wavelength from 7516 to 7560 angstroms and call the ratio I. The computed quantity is 0.9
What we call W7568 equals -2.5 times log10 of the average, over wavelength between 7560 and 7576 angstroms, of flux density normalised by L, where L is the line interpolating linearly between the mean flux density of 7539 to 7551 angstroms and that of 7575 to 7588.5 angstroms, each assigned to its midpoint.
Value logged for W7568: -0.22 mag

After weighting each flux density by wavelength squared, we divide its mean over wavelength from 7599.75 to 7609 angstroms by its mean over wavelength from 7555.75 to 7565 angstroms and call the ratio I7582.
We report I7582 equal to 0.7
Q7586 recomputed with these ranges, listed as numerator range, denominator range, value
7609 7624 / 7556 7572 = 0.72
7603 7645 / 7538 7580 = 0.77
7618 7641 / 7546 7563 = 0.71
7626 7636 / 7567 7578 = 0.74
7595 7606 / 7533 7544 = 1.01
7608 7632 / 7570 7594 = 0.89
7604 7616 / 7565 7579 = 0.78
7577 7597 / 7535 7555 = 0.87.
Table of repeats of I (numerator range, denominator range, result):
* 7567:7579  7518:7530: 1.29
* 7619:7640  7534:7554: 0.88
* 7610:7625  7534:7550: 0.94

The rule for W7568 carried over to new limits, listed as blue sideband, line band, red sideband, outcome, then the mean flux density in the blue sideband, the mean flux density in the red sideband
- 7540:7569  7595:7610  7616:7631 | 0.06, 11.2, 8.36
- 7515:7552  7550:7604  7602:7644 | -0.16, 9.14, 8.52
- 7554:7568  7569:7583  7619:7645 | 0.06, 12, 8.41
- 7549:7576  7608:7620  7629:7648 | 0.12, 11.8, 8.46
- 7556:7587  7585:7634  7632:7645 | 0.11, 10.8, 8.45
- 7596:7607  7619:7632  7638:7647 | 0.02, 8.72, 8.45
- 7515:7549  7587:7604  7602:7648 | 0.02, 8.92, 8.52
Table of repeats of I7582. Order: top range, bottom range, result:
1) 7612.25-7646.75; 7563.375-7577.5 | 0.75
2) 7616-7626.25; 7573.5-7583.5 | 0.85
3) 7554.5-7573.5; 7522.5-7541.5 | 1.39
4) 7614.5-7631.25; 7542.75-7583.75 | 0.77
